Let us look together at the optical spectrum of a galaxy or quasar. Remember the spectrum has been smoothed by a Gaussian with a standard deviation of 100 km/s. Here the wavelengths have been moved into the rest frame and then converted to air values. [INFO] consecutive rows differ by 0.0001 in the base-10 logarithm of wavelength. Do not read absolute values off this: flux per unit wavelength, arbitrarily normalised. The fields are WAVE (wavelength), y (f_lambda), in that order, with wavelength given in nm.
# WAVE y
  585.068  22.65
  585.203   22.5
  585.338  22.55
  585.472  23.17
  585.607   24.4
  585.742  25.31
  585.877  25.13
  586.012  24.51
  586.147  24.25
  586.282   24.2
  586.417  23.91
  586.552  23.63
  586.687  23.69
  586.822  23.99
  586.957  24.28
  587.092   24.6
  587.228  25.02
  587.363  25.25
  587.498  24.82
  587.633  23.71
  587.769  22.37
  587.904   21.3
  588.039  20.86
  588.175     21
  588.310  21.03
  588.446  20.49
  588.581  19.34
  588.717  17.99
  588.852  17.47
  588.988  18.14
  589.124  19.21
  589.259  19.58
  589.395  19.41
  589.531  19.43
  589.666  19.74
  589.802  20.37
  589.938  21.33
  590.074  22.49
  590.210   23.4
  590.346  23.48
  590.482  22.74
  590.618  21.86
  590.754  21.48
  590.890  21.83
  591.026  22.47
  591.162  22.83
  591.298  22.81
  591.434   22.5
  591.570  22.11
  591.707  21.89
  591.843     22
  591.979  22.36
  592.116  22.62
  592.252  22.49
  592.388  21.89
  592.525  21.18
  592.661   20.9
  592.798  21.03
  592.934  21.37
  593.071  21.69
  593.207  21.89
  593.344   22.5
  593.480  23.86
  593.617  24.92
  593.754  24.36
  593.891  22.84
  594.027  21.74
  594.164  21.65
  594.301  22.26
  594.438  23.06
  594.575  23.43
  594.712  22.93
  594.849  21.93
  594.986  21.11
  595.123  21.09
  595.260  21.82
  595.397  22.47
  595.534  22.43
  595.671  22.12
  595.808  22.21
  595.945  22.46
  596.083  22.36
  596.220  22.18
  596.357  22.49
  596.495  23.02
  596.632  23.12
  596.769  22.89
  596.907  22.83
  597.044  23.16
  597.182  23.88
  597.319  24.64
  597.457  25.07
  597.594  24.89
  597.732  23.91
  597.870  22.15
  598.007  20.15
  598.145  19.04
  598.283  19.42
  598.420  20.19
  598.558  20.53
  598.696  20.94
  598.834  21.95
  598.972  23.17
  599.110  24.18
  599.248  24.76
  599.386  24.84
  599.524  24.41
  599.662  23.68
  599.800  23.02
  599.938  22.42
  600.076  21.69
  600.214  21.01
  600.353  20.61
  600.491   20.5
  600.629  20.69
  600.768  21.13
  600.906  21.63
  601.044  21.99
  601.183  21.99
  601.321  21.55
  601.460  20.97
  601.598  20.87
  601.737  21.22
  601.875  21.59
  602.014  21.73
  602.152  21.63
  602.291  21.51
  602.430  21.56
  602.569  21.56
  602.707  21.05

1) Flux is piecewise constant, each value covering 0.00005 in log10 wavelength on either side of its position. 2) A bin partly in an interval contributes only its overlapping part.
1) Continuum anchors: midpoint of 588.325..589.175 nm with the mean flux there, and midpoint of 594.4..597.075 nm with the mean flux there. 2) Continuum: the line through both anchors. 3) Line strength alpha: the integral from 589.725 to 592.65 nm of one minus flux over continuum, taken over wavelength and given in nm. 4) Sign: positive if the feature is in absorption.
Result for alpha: -0.30 nm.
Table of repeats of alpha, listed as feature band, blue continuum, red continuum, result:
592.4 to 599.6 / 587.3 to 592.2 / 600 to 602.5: -0.37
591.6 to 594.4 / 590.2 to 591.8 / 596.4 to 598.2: 0.04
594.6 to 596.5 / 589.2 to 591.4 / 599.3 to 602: -0.04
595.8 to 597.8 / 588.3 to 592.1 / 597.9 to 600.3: -0.14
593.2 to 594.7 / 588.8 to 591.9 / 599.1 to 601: -0.09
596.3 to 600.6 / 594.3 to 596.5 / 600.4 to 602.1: -0.14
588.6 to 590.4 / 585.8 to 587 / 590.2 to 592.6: 0.23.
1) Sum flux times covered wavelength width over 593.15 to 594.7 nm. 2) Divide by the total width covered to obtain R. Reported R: 23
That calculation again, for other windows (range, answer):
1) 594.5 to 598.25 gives 22.6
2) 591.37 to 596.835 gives 22.3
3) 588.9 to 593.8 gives 21.8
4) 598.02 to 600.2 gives 22.2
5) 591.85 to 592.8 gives 21.8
